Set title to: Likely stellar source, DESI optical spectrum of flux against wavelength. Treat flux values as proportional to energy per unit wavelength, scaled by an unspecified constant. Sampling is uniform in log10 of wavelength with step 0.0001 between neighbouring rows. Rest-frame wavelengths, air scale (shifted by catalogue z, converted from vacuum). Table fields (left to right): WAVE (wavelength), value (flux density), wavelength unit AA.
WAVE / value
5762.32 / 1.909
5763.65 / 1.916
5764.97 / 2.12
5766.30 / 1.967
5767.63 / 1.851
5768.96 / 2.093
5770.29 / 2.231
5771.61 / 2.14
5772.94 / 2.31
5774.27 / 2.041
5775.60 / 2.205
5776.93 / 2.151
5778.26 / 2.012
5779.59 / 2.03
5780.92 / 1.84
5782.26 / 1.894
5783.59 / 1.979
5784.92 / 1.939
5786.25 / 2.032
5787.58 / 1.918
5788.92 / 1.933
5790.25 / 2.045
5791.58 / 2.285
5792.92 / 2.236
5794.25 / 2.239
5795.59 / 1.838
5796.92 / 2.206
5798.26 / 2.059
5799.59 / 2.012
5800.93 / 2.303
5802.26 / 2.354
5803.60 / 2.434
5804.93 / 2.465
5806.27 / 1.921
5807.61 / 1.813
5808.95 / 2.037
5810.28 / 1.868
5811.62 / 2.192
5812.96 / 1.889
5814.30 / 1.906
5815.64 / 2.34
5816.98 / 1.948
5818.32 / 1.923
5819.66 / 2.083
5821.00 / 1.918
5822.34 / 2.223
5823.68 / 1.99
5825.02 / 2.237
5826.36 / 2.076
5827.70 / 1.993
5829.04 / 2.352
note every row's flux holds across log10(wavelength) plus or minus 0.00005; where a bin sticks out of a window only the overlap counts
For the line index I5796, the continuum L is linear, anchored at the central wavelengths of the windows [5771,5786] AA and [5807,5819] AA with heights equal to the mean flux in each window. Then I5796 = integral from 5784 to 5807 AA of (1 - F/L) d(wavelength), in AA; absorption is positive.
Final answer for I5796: -1.2 AA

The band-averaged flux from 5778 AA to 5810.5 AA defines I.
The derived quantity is 2.07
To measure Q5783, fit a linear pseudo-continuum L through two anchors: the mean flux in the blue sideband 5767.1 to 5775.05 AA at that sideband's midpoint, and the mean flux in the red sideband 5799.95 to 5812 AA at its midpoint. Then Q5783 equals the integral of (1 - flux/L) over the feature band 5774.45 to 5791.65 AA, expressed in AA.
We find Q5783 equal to 0.9 AA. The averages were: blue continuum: 2.12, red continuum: 2.15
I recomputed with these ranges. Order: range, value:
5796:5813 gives 2.12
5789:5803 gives 2.15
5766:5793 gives 2.05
